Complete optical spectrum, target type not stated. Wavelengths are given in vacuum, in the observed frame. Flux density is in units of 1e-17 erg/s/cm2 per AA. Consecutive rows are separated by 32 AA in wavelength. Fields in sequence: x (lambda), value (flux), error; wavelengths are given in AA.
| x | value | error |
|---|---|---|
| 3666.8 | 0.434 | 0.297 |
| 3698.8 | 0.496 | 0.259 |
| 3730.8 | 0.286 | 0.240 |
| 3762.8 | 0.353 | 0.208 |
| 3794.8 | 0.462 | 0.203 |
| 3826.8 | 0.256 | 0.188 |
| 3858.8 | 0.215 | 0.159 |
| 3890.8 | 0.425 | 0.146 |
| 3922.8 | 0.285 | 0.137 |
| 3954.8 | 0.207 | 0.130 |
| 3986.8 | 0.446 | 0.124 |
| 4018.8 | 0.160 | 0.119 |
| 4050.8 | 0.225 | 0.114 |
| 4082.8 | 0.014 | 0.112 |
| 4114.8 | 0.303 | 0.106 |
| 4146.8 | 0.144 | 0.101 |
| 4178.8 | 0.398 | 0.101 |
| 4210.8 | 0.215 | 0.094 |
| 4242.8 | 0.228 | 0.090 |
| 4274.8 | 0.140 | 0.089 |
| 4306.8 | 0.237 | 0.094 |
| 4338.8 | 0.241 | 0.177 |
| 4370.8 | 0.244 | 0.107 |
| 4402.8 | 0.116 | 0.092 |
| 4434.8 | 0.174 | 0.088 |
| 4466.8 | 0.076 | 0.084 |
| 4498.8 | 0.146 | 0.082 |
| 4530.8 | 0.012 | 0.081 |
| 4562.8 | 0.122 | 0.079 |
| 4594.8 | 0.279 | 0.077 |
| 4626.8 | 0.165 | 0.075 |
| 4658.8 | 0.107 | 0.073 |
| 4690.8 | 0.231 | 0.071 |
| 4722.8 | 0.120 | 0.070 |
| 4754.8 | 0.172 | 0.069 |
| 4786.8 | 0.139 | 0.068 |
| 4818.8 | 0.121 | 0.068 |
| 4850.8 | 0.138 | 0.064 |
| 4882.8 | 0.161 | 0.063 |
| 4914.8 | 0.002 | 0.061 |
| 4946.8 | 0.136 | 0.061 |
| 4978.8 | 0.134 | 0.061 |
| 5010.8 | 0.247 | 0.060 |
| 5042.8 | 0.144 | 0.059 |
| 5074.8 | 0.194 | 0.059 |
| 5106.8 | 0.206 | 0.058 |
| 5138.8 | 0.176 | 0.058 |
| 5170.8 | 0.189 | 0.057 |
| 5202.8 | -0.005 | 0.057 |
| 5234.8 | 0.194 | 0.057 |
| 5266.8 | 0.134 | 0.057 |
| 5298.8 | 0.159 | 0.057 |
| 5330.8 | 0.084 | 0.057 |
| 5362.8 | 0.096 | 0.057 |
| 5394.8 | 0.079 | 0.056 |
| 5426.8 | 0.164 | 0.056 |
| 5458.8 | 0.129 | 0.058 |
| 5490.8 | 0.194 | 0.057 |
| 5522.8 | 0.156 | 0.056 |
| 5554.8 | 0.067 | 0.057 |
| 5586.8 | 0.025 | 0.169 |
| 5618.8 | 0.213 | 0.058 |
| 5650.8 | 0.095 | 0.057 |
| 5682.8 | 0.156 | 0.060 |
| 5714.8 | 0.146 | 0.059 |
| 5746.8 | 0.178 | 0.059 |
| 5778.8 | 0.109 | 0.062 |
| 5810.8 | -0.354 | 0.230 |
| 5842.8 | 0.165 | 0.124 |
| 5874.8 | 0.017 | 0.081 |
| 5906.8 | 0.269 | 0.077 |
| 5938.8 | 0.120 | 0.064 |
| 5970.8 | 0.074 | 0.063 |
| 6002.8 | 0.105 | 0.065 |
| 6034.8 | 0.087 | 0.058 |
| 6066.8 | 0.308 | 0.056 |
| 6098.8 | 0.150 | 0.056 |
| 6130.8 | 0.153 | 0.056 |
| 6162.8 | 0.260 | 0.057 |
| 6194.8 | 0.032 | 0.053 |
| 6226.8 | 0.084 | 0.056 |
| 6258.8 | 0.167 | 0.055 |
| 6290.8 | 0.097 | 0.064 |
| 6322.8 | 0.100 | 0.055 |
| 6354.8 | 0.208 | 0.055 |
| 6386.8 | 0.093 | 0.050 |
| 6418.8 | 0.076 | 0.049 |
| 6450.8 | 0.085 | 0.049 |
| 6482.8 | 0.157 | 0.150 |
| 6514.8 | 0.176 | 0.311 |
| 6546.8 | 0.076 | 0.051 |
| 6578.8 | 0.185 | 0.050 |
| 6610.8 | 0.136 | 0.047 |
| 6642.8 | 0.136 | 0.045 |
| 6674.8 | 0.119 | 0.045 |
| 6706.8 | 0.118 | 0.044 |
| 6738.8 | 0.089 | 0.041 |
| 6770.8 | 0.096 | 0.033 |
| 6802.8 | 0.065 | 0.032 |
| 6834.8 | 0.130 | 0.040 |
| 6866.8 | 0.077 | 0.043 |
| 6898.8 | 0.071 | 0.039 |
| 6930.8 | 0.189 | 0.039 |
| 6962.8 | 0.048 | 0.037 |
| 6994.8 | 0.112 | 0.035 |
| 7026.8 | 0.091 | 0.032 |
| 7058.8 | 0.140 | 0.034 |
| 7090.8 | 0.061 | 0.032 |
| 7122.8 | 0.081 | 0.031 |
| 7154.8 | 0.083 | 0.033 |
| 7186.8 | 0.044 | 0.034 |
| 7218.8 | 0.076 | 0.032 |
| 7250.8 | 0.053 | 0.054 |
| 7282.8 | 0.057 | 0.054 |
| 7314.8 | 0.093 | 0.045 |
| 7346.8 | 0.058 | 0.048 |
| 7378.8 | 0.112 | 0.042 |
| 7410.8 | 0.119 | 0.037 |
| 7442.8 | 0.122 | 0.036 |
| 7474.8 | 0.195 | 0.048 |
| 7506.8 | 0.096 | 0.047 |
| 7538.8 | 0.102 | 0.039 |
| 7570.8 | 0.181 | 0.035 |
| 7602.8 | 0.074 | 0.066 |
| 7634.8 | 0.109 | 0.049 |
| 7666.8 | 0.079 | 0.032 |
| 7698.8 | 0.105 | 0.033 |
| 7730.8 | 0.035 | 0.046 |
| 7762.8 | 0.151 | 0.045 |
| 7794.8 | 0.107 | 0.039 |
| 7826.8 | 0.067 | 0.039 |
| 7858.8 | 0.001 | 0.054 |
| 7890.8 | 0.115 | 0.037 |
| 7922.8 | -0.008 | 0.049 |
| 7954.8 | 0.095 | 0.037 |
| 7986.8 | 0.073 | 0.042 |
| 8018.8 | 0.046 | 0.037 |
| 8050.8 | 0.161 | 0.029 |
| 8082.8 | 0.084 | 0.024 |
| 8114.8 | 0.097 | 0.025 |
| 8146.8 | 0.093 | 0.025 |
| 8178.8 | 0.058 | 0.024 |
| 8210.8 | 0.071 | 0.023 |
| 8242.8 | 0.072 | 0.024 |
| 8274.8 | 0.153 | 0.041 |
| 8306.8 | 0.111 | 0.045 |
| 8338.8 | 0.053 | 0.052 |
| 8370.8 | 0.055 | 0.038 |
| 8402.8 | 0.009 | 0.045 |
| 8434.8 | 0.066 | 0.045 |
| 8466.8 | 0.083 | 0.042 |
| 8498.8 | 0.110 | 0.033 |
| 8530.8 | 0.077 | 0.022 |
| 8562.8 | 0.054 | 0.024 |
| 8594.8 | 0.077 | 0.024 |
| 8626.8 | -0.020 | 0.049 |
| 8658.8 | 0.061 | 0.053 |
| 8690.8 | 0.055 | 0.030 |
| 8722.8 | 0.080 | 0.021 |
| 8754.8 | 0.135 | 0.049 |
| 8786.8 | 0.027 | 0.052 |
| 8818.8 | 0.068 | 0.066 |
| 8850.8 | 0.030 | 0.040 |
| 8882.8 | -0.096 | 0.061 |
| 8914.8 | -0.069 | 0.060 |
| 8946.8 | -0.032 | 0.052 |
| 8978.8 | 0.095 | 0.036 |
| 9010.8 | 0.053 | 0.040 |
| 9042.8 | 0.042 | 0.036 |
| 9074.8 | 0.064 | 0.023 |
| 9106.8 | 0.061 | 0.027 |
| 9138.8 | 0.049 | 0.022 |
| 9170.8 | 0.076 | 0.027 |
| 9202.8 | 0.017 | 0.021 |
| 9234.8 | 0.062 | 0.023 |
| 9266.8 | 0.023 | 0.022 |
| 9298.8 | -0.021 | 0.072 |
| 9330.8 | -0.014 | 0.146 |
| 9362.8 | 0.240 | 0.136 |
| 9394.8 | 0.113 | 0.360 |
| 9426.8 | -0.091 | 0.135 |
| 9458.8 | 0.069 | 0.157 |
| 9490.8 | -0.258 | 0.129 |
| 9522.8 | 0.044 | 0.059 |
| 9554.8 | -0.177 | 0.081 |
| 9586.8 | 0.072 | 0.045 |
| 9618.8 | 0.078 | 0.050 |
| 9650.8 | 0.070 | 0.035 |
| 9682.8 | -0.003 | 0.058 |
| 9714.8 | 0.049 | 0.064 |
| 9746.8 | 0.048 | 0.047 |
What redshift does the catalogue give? 0.055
